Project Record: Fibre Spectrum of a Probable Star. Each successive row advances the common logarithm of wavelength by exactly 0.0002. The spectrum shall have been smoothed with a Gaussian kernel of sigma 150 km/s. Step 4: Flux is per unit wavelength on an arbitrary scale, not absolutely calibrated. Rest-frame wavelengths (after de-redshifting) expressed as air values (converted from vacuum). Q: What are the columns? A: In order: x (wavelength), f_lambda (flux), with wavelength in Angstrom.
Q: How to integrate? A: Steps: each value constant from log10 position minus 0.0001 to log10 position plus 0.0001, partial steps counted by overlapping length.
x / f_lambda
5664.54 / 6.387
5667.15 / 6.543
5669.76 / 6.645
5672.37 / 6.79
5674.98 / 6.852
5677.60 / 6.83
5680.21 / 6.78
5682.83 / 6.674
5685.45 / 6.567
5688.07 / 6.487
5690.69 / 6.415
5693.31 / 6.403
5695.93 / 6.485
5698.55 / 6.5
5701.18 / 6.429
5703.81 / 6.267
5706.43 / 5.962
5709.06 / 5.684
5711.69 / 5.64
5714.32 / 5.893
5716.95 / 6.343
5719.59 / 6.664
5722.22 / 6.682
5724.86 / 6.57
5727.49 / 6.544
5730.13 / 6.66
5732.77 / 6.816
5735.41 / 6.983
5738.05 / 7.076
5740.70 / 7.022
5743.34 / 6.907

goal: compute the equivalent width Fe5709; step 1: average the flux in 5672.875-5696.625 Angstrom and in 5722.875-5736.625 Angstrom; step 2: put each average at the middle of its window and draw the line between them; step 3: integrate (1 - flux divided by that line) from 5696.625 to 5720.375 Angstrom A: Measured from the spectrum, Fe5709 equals 1.8 Angstrom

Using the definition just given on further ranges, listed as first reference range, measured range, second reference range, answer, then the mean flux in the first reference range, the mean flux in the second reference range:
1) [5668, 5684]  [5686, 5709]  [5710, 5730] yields 0.8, 6.76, 6.34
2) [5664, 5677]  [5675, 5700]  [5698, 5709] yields -0.6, 6.67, 6.2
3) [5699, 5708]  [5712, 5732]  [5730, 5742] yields 0.6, 6.23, 6.93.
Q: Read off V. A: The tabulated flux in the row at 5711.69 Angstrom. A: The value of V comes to 5.64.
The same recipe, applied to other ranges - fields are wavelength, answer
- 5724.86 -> 6.57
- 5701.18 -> 6.429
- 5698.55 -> 6.5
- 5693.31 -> 6.403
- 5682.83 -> 6.674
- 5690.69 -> 6.415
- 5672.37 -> 6.79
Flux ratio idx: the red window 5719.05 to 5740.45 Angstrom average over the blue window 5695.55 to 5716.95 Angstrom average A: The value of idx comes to 1.11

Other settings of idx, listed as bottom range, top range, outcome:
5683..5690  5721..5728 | 1.01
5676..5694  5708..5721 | 0.92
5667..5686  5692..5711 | 0.93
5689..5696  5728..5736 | 1.05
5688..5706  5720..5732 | 1.04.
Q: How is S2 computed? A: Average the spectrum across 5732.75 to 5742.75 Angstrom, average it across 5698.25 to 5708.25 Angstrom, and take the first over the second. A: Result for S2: 1.12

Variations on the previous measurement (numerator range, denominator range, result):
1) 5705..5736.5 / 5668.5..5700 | 0.96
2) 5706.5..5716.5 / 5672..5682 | 0.85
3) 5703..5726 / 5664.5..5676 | 0.93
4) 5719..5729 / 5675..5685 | 0.98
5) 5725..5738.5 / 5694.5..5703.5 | 1.05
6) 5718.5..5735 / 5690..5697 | 1.04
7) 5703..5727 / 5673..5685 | 0.92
